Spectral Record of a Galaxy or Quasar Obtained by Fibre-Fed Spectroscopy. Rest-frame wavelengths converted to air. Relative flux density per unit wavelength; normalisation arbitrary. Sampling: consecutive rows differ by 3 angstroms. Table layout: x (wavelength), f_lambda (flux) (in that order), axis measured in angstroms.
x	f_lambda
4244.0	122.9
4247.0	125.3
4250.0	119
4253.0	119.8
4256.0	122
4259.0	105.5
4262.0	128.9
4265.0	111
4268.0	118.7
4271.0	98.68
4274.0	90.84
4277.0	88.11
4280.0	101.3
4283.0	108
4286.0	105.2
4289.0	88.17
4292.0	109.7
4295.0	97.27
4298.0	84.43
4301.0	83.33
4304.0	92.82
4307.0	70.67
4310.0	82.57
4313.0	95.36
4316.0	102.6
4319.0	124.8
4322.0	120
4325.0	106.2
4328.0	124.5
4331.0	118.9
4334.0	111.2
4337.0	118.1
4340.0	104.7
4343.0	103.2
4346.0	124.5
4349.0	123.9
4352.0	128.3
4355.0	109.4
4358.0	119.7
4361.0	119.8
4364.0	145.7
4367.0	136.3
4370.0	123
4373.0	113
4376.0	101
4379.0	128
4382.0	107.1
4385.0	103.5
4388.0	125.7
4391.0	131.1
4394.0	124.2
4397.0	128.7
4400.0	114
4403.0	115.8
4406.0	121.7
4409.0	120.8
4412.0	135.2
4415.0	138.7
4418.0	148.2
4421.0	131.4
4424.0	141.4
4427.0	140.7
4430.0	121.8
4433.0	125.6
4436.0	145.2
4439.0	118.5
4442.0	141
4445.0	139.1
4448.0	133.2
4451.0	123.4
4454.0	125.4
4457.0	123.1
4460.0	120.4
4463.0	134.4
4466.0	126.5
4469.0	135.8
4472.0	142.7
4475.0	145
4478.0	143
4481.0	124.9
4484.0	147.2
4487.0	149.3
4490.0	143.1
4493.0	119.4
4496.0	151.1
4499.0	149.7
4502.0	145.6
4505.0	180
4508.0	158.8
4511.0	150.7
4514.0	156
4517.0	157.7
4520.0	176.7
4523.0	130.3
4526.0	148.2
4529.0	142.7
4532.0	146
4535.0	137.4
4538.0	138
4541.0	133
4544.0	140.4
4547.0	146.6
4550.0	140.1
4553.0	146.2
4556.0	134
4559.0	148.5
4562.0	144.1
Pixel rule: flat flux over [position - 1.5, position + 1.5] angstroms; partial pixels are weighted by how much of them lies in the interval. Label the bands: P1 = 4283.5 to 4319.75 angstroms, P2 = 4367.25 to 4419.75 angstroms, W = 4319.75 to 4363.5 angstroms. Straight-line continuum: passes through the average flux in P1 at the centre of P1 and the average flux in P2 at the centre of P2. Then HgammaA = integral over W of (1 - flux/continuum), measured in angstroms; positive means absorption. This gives -4.4 angstroms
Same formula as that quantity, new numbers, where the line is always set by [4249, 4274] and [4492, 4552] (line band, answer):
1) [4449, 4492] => 2.0 angstroms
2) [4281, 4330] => 8.1 angstroms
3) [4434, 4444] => 0.2 angstroms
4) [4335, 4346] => 1.2 angstroms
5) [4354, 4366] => 0.2 angstroms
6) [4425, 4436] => 0.3 angstroms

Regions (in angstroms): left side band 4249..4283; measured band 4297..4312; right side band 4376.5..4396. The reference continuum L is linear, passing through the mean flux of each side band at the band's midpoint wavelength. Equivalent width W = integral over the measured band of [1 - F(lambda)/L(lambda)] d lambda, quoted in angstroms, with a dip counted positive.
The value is 3.9 angstroms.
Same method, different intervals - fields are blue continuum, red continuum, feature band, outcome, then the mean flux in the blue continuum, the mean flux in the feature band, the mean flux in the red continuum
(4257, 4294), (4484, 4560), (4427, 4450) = 0.01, 105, 132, 147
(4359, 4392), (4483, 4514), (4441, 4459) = 1.06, 121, 130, 150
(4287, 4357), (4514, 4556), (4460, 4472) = 0.01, 106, 132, 145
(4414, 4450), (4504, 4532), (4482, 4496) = 0.73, 135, 140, 155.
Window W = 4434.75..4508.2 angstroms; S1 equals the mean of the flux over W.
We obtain 138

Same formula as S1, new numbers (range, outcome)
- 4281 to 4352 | 105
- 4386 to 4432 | 129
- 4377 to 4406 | 120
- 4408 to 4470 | 132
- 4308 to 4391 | 116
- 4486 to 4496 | 139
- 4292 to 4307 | 89.6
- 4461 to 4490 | 139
